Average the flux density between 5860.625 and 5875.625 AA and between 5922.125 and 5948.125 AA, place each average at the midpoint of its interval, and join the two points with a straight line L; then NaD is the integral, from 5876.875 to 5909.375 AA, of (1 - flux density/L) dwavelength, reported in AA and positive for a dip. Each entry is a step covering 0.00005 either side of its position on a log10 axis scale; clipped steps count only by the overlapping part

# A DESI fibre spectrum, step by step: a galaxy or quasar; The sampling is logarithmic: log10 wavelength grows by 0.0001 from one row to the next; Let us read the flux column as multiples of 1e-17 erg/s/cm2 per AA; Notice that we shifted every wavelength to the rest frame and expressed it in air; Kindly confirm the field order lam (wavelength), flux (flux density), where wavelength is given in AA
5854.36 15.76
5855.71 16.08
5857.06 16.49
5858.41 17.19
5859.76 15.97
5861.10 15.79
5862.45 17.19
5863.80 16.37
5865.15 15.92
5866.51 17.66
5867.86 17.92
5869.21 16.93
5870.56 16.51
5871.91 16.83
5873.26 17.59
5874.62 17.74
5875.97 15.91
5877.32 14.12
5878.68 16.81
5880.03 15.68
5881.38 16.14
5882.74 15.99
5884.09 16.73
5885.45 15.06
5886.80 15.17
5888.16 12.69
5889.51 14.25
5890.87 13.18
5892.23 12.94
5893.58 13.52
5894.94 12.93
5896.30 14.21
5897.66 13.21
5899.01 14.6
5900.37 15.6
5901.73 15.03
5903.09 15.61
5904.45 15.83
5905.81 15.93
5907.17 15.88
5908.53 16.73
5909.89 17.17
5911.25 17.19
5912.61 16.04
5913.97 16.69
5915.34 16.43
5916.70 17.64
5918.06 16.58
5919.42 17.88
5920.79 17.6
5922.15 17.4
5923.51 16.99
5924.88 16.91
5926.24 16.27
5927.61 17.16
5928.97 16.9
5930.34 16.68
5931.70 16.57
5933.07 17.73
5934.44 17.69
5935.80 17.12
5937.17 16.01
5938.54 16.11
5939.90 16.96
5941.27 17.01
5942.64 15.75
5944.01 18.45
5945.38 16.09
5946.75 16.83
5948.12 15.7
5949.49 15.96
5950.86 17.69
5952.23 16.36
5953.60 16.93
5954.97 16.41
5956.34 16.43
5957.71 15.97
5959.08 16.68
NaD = 3.8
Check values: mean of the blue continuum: 16.9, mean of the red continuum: 16.8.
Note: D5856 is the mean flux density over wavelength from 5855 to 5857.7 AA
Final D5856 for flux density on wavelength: 16.3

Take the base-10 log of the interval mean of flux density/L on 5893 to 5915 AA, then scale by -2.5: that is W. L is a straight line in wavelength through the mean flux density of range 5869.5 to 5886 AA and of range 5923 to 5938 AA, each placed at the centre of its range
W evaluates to 0.081 mag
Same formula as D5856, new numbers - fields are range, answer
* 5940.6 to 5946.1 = 16.8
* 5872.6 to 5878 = 16.3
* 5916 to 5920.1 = 17.4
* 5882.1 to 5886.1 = 15.9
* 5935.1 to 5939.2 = 16.4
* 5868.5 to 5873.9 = 17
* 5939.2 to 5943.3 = 16.6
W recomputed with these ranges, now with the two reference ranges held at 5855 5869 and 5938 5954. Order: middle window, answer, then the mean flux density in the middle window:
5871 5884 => 0.02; 16.3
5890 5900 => 0.22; 13.6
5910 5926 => -0.02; 17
